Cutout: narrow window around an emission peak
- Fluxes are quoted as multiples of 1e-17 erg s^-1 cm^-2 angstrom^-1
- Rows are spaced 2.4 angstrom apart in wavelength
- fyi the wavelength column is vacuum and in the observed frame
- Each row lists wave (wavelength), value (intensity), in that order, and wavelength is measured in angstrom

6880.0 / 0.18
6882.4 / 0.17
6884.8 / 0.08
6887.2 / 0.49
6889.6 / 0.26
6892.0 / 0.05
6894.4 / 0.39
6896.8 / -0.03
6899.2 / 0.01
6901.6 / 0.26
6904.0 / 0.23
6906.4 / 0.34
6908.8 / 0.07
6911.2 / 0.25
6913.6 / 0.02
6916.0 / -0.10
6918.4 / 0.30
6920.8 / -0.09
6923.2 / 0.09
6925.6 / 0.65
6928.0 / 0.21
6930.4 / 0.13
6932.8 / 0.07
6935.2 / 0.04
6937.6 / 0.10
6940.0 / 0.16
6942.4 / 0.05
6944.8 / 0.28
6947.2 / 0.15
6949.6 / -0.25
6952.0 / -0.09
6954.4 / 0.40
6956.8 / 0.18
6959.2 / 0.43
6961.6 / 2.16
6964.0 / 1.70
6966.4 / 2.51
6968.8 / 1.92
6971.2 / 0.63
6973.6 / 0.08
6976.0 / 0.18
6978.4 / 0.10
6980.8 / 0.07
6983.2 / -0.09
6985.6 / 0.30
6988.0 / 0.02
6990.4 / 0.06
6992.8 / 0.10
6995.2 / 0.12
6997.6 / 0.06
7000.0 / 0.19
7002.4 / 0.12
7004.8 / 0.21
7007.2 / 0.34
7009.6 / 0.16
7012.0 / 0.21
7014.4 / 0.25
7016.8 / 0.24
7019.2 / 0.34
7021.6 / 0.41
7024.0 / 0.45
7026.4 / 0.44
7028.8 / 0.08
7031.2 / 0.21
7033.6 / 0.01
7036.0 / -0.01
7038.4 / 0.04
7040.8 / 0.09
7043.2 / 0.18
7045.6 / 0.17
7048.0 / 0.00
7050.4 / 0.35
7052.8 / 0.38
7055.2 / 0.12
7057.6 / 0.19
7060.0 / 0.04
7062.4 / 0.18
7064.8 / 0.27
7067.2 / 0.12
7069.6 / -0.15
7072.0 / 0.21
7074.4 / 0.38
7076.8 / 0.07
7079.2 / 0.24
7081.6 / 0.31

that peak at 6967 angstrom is [O II]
